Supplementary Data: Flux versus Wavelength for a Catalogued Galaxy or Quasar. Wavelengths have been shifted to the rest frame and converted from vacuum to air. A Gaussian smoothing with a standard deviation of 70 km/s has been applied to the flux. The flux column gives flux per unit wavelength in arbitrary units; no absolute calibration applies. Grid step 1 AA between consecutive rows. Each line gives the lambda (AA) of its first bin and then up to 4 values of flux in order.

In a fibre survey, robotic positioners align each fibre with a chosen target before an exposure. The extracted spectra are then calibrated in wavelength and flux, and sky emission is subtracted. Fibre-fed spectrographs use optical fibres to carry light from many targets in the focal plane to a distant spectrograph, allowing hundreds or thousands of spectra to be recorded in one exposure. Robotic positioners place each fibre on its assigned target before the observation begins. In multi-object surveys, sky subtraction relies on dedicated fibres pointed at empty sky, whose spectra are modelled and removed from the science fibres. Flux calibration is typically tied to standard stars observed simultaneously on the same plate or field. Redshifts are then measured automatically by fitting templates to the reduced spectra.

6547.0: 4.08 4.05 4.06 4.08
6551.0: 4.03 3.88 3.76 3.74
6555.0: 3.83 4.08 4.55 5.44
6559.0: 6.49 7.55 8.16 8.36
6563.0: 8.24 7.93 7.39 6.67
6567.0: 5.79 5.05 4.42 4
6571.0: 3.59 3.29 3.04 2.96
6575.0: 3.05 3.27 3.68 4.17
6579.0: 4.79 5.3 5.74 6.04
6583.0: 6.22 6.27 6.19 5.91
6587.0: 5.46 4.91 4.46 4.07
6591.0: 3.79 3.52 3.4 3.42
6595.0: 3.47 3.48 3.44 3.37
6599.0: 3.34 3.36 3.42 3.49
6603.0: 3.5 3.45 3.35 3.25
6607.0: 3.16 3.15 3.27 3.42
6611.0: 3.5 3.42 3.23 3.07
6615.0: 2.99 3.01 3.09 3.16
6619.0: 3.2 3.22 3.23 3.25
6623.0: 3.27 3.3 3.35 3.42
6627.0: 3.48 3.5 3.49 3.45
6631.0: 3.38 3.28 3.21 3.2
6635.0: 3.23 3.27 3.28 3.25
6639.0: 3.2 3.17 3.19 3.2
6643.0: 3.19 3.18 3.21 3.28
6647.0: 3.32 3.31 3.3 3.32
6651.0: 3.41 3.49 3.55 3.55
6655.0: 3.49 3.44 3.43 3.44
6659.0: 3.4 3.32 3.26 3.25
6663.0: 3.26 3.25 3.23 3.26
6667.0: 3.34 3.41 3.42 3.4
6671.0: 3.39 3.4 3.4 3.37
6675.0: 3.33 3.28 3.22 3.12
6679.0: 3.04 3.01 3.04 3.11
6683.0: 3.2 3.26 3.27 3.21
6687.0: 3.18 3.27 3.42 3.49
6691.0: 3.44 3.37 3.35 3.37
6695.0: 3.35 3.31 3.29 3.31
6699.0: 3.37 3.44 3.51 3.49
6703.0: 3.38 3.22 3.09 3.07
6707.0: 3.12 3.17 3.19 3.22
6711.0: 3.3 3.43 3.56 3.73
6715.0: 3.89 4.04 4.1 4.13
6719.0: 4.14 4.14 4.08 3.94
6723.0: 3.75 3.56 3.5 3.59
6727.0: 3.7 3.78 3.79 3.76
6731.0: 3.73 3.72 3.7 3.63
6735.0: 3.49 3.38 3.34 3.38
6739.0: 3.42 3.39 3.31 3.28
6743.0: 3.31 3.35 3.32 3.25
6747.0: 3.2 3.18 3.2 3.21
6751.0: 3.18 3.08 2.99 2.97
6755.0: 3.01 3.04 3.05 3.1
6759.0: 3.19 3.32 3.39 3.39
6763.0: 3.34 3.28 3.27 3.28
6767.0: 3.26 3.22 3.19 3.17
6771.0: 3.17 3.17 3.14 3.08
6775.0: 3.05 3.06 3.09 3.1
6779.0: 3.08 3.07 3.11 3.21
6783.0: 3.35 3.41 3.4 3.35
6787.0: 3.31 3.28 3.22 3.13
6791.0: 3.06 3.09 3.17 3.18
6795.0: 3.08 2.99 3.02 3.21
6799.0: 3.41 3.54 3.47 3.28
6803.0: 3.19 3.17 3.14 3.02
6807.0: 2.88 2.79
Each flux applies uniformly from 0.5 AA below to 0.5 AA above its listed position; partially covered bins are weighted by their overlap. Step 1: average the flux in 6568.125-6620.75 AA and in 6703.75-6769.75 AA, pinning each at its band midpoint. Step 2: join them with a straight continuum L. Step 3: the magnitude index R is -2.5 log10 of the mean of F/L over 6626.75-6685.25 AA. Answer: 0.12 mag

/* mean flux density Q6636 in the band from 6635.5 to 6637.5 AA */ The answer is 3.27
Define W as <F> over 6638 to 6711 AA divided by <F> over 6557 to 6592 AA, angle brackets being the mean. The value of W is 0.62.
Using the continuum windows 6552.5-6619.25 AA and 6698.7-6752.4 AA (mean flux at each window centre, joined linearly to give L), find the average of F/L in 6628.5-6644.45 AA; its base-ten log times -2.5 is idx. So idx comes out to 0.243 mag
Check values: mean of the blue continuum 4.4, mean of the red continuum 3.51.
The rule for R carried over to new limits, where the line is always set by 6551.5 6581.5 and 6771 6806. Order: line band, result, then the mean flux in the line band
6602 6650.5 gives 0.36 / 3.28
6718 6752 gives 0.03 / 3.54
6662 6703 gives 0.23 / 3.3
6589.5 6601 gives 0.35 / 3.51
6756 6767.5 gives 0.05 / 3.25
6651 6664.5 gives 0.26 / 3.4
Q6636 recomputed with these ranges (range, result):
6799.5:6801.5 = 3.5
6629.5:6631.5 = 3.42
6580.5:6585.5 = 6.09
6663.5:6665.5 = 3.24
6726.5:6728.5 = 3.74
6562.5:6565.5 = 7.85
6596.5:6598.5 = 3.41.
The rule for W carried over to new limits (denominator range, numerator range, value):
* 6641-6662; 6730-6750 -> 1.02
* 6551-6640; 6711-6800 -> 0.81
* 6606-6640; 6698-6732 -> 1.10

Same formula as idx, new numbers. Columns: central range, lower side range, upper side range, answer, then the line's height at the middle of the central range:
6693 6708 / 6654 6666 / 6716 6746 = 0.07 mag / 3.52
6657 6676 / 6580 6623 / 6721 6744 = 0.12 mag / 3.72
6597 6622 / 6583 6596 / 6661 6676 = 0.29 mag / 4.27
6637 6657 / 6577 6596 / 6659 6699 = 0.15 mag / 3.8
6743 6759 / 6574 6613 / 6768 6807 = 0.07 mag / 3.35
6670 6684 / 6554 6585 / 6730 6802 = 0.28 mag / 4.18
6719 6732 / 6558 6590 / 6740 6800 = -0.03 mag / 3.7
